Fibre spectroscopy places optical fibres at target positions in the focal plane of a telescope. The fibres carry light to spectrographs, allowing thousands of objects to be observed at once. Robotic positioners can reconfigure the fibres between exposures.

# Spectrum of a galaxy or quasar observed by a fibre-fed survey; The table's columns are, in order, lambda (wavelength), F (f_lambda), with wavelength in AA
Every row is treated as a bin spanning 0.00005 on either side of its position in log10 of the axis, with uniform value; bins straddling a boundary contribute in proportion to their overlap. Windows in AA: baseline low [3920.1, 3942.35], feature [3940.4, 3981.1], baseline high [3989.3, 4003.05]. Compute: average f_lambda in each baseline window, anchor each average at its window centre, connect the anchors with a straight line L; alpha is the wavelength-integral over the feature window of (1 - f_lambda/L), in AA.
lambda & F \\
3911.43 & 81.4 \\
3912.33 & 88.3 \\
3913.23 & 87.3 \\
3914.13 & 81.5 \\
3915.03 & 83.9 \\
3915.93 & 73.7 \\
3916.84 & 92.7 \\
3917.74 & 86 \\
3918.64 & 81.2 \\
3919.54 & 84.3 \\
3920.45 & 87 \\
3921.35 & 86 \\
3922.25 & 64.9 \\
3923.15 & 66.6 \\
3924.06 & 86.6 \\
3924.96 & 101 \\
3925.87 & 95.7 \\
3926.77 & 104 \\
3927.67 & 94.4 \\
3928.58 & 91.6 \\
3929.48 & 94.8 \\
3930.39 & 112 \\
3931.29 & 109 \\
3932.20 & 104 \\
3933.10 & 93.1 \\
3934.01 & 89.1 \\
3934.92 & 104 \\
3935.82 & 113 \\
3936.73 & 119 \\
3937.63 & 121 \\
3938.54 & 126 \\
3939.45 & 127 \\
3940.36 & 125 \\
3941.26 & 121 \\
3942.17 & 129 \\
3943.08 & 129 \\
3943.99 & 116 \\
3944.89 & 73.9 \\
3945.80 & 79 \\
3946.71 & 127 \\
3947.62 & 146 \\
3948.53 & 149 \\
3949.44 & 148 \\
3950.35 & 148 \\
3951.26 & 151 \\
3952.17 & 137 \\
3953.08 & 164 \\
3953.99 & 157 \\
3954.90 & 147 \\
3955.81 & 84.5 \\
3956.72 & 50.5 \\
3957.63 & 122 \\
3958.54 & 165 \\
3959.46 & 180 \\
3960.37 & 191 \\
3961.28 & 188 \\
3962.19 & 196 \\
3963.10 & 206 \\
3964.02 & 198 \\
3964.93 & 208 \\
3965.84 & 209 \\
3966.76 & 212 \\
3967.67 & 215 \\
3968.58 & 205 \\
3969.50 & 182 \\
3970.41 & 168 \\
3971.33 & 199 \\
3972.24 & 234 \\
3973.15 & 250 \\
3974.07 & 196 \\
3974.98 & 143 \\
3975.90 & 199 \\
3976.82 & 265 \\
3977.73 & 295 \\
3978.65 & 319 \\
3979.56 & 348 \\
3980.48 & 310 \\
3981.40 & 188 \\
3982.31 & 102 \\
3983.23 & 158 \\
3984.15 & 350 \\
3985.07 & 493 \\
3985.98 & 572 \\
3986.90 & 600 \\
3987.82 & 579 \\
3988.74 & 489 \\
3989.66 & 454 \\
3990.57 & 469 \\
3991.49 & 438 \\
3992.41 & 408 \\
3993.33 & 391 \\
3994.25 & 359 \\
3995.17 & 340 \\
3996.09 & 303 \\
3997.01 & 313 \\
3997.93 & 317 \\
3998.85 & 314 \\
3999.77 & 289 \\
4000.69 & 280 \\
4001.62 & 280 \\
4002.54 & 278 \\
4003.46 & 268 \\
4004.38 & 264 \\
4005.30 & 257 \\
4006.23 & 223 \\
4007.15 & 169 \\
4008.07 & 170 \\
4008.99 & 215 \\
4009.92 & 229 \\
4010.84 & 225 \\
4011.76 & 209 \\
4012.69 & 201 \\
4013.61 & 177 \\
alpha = 7.3 AA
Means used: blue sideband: 102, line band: 178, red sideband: 348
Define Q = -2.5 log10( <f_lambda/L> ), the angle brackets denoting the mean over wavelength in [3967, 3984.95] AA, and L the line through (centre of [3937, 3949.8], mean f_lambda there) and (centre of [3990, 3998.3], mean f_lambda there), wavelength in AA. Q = 0.216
